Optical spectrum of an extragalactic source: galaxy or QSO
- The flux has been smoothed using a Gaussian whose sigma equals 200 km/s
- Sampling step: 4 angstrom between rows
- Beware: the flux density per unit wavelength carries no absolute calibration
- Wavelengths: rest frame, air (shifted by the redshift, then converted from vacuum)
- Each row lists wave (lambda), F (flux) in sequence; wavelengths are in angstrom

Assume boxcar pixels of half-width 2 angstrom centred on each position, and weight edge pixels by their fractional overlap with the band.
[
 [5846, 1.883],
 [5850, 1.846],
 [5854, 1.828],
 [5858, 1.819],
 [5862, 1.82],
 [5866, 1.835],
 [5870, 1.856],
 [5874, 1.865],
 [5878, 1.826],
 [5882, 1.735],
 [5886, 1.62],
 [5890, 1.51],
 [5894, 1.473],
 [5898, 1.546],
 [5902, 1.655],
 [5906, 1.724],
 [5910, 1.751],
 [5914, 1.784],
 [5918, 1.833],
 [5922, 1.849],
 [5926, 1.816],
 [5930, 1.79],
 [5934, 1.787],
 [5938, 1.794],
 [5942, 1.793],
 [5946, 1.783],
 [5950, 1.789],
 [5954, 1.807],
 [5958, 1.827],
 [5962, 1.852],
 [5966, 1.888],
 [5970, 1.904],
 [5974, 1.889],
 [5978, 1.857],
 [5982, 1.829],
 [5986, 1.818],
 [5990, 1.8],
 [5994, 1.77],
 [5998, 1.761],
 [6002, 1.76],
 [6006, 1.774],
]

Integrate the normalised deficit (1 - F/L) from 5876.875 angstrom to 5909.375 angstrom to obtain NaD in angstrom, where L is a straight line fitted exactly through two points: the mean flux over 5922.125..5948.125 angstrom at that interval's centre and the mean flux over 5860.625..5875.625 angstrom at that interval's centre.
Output 3.4 angstrom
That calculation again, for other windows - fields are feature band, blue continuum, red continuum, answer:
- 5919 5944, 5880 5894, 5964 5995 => -1.3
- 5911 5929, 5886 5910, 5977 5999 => -1.8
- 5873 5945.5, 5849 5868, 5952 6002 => 4.0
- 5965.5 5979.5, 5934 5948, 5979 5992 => -0.6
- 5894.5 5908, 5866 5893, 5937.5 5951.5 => 1.0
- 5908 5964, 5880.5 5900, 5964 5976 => -1.6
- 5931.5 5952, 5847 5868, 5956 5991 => 0.6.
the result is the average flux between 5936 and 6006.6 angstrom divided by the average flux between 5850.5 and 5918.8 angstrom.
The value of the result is 1.05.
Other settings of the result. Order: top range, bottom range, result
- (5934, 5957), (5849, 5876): 0.98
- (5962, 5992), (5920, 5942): 1.03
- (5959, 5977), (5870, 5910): 1.12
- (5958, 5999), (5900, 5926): 1.04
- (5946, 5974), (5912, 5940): 1.02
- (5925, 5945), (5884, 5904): 1.15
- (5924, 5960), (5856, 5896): 1.04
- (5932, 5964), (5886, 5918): 1.10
